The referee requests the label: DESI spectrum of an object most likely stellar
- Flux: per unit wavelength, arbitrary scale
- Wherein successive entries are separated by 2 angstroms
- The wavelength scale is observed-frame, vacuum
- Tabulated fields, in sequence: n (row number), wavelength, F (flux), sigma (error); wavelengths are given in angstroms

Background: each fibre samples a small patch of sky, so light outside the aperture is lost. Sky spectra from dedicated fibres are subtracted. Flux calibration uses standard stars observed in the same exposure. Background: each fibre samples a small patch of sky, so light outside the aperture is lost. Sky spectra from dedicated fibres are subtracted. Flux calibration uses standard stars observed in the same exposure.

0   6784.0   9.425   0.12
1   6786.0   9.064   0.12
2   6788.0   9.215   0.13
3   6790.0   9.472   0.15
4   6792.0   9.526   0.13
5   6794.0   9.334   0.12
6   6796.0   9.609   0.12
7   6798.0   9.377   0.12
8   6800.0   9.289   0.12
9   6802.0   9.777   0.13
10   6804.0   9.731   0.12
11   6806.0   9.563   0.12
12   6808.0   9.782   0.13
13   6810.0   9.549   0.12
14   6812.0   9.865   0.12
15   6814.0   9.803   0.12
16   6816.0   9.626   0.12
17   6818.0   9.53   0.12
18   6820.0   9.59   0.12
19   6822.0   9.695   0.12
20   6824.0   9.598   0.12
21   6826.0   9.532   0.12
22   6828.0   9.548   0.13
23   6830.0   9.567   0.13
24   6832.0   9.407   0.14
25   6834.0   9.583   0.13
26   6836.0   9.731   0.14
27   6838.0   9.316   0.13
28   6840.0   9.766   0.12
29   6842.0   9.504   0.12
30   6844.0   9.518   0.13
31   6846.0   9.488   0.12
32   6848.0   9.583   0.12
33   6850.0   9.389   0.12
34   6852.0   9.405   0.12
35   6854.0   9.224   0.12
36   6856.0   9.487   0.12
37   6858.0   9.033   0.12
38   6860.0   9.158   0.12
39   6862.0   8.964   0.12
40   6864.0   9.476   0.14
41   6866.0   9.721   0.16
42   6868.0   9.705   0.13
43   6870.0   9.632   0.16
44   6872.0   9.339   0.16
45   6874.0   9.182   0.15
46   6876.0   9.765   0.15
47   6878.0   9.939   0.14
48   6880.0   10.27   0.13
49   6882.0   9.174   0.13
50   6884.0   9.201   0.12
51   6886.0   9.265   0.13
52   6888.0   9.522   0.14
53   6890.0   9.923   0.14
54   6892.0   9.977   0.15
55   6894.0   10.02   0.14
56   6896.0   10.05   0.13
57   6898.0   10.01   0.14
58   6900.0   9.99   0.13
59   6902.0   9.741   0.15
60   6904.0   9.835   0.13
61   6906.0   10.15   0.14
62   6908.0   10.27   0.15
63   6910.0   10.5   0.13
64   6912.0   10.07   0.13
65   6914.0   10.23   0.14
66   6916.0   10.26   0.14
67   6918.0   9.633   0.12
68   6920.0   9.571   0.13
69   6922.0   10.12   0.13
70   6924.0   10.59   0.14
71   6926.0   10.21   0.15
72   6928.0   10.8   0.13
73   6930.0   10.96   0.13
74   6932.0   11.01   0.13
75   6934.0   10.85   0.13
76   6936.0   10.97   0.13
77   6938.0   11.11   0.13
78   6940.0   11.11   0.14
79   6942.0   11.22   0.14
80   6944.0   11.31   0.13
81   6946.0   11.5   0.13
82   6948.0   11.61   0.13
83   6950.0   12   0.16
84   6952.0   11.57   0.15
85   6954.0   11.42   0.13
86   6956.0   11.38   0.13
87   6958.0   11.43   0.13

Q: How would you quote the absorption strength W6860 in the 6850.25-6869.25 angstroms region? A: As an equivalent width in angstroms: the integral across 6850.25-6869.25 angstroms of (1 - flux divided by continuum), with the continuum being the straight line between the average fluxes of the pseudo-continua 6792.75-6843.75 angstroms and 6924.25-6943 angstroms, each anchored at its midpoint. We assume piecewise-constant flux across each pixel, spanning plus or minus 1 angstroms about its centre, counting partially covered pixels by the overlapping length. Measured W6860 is 1.3 angstroms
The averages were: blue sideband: 9.59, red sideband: 10.9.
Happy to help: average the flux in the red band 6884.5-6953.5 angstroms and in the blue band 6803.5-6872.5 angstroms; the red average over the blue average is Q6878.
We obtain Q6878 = 1.1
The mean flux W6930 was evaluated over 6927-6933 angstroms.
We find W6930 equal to 10.9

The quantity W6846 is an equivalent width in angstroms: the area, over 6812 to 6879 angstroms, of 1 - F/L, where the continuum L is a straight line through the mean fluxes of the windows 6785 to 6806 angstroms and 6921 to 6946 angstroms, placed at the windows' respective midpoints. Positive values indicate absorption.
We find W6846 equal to 3.0 angstroms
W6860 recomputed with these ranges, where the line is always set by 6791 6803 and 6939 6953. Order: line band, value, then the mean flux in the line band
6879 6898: 1.74 angstroms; 9.73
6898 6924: 2.26 angstroms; 10.1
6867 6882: 1.23 angstroms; 9.66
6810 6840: 0.77 angstroms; 9.6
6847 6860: 1.14 angstroms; 9.34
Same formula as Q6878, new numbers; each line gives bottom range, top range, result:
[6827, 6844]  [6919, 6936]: 1.10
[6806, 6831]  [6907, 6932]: 1.07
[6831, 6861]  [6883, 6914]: 1.05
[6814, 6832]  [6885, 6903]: 1.03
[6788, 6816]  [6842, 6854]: 0.99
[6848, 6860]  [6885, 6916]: 1.07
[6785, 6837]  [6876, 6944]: 1.07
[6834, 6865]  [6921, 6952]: 1.17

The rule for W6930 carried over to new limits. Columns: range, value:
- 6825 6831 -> 9.55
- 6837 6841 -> 9.54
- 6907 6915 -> 10.3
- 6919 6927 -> 10.1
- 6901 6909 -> 10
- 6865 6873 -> 9.6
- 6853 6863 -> 9.17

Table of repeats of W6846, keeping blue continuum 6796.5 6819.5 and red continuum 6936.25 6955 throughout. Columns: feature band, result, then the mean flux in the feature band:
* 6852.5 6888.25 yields 3.39 angstroms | 9.45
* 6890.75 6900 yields 0.64 angstroms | 10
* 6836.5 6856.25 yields 1.26 angstroms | 9.47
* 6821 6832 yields 0.33 angstroms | 9.57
